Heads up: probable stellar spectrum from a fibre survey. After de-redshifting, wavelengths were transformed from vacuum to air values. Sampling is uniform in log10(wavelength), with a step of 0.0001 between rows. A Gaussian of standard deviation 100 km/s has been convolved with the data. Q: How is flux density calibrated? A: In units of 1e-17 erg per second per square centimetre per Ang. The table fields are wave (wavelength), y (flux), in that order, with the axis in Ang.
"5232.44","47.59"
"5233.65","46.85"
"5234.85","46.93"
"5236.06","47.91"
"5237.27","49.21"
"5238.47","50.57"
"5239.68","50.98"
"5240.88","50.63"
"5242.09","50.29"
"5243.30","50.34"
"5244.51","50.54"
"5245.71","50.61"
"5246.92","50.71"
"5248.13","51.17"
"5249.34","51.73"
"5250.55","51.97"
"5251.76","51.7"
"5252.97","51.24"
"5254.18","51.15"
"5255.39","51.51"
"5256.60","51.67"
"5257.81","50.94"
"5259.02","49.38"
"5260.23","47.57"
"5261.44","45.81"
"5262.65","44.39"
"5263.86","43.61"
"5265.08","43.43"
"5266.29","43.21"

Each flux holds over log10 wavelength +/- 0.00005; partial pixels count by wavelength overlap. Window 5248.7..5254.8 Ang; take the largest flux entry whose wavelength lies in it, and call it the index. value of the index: 51.97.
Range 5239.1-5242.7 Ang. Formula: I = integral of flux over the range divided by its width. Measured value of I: 50.6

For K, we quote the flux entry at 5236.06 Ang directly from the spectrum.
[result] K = 47.91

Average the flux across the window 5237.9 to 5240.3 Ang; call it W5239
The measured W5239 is 50.8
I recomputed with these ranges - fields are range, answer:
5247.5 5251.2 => 51.5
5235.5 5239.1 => 49.2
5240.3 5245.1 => 50.4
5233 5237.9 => 47.7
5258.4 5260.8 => 48.5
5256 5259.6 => 50.7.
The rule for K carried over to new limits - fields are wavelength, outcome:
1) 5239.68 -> 50.98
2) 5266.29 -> 43.21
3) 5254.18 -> 51.15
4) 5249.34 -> 51.73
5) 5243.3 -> 50.34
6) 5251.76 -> 51.7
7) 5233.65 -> 46.85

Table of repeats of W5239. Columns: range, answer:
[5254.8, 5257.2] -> 51.6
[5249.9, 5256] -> 51.5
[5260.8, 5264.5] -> 44.6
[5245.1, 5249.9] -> 51.1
